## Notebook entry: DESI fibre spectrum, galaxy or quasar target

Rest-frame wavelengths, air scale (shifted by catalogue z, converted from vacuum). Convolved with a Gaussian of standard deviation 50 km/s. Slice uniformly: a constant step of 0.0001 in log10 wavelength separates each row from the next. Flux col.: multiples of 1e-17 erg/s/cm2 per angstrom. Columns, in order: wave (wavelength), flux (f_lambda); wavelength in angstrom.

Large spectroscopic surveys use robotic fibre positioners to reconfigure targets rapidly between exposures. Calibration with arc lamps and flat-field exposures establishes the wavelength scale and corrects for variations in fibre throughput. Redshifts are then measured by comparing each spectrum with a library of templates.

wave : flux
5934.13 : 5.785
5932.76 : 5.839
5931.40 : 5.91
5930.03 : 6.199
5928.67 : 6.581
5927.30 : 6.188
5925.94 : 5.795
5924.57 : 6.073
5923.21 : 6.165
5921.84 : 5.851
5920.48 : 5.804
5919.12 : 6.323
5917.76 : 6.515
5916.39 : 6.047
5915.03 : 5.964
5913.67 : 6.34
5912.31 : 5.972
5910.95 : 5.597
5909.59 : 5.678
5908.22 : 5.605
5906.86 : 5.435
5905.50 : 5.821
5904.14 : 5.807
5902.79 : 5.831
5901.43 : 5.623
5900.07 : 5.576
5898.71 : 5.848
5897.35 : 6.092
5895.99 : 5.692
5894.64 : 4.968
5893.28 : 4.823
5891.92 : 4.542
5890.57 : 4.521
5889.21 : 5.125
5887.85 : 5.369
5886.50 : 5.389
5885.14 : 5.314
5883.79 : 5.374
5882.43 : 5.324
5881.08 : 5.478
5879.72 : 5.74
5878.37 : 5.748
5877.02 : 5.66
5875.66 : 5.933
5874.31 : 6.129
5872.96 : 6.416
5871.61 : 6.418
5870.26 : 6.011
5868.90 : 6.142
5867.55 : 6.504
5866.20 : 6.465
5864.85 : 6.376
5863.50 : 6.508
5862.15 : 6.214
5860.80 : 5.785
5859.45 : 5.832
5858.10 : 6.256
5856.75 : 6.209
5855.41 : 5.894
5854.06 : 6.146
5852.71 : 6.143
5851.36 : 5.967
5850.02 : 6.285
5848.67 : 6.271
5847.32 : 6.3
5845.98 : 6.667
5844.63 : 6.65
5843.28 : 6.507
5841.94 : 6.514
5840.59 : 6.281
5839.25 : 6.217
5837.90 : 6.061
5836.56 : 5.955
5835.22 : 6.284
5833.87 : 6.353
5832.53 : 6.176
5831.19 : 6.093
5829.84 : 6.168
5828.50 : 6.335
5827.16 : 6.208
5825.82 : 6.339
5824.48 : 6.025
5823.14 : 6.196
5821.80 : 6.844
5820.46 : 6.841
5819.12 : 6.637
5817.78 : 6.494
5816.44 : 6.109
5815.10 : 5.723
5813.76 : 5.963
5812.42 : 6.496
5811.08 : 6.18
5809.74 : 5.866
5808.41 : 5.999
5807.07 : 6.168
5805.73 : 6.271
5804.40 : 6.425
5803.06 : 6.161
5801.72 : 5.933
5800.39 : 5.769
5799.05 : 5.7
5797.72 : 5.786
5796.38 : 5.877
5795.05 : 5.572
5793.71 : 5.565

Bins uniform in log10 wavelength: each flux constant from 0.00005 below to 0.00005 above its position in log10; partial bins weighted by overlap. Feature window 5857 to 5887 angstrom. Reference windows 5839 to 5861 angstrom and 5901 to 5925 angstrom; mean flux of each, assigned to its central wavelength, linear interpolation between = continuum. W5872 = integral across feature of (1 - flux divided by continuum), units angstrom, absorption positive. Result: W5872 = 0.82 angstrom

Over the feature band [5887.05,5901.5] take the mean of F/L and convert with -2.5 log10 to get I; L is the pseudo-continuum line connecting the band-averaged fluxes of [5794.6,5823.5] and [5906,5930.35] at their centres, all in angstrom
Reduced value 0.15 mag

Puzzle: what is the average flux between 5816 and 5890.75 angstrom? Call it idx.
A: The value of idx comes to 6.1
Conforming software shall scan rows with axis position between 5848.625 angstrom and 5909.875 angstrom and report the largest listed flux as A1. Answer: 6.508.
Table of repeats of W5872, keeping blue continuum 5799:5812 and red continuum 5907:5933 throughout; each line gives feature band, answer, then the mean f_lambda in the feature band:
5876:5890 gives 1.3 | 5.45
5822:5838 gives -0.4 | 6.21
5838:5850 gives -0.7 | 6.4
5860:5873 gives -0.5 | 6.27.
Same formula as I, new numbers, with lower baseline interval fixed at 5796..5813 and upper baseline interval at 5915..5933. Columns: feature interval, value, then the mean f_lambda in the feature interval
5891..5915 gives 0.09 mag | 5.6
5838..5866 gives -0.03 mag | 6.25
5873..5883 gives 0.06 mag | 5.77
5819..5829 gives -0.06 mag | 6.42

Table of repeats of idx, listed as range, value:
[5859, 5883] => 6.04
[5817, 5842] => 6.31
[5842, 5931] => 5.91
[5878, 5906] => 5.42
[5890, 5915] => 5.56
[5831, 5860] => 6.23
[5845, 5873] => 6.23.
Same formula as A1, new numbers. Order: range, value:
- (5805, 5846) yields 6.844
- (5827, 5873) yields 6.667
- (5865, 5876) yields 6.504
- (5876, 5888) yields 5.748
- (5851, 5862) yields 6.256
